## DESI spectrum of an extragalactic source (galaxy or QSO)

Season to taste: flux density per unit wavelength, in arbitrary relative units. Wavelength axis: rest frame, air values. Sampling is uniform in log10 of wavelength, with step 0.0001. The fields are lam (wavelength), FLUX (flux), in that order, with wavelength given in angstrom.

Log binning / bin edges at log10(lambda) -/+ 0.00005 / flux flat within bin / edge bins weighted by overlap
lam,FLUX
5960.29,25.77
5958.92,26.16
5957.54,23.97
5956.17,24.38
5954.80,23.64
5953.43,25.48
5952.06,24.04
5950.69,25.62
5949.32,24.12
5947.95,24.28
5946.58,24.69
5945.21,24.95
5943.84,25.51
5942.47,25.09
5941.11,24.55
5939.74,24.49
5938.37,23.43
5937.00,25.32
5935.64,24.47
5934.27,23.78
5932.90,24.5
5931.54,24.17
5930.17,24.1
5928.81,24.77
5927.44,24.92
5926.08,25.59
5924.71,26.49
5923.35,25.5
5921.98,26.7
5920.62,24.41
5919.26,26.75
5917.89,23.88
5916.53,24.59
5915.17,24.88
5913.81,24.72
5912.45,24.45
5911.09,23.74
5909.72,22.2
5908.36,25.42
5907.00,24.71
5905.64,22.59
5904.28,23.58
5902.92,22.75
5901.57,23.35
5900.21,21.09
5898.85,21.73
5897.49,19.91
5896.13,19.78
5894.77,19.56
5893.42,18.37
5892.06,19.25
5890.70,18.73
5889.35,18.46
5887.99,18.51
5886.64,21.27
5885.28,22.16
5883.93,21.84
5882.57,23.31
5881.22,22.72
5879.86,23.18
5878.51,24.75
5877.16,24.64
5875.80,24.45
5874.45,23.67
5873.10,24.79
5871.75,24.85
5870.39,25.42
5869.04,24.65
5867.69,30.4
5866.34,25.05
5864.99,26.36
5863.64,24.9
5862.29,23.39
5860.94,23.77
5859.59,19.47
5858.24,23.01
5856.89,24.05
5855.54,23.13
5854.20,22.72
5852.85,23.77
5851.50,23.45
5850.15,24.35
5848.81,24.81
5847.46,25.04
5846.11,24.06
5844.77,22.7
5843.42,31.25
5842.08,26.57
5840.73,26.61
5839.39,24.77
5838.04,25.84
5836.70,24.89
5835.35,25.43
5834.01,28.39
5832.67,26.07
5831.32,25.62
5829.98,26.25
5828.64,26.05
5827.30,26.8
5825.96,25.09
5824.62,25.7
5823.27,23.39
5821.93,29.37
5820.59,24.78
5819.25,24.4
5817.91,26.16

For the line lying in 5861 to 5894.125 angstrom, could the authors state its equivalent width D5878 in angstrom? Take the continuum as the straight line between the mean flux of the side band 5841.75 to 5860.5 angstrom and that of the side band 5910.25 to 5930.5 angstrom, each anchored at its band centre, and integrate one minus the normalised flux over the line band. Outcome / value 1.79 angstrom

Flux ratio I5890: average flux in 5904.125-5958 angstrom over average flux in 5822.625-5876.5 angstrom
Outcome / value 0.98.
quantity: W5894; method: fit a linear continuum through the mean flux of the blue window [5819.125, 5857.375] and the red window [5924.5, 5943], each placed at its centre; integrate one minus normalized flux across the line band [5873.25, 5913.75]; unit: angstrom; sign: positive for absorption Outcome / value 4.5 angstrom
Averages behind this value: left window 25.4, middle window 22.2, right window 24.6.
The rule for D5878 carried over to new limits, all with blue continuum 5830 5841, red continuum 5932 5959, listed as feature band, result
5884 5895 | 2.4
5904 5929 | 0.2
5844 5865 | 1.7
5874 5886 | 0.9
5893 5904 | 1.8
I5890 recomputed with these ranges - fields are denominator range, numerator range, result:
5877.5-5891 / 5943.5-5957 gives 1.14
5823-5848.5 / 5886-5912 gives 0.83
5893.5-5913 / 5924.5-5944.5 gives 1.11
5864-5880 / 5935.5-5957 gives 0.98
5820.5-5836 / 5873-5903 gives 0.83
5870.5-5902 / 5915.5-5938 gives 1.15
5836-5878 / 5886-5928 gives 0.92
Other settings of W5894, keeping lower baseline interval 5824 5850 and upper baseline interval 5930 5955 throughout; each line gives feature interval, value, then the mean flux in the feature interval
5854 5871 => 0.8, 24.4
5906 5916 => 0.3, 24.2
